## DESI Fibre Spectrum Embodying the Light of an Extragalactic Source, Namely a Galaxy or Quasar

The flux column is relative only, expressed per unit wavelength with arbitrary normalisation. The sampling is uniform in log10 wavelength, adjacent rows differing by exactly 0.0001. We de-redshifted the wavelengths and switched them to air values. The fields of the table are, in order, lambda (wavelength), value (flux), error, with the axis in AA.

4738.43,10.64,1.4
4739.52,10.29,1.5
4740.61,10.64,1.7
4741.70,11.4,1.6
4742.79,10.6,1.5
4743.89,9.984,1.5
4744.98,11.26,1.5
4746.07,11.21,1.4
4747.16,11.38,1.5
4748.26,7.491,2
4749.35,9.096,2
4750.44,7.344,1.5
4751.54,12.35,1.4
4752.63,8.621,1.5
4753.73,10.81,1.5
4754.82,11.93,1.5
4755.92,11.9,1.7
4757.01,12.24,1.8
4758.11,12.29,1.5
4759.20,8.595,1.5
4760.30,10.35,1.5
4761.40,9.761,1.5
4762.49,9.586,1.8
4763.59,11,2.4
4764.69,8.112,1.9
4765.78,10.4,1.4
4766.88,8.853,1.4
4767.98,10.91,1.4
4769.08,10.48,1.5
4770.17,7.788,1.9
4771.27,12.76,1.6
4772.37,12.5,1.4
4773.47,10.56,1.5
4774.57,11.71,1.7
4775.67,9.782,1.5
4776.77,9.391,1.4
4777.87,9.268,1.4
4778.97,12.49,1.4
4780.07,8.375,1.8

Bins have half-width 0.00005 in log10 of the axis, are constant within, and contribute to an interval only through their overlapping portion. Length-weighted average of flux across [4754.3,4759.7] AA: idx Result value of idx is 11.4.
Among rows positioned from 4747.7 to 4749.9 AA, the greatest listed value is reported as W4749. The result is 9.096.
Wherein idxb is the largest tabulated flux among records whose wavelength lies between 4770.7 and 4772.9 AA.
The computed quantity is 12.76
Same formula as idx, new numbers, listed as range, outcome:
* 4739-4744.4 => 10.6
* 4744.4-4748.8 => 10.3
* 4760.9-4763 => 9.7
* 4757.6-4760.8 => 10.4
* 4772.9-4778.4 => 10.1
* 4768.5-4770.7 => 9.19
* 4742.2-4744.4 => 10.3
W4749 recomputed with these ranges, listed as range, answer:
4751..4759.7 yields 12.35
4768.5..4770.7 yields 10.48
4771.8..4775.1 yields 12.5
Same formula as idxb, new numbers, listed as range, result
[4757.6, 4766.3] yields 12.29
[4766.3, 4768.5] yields 10.91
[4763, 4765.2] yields 11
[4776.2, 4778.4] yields 9.391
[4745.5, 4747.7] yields 11.38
